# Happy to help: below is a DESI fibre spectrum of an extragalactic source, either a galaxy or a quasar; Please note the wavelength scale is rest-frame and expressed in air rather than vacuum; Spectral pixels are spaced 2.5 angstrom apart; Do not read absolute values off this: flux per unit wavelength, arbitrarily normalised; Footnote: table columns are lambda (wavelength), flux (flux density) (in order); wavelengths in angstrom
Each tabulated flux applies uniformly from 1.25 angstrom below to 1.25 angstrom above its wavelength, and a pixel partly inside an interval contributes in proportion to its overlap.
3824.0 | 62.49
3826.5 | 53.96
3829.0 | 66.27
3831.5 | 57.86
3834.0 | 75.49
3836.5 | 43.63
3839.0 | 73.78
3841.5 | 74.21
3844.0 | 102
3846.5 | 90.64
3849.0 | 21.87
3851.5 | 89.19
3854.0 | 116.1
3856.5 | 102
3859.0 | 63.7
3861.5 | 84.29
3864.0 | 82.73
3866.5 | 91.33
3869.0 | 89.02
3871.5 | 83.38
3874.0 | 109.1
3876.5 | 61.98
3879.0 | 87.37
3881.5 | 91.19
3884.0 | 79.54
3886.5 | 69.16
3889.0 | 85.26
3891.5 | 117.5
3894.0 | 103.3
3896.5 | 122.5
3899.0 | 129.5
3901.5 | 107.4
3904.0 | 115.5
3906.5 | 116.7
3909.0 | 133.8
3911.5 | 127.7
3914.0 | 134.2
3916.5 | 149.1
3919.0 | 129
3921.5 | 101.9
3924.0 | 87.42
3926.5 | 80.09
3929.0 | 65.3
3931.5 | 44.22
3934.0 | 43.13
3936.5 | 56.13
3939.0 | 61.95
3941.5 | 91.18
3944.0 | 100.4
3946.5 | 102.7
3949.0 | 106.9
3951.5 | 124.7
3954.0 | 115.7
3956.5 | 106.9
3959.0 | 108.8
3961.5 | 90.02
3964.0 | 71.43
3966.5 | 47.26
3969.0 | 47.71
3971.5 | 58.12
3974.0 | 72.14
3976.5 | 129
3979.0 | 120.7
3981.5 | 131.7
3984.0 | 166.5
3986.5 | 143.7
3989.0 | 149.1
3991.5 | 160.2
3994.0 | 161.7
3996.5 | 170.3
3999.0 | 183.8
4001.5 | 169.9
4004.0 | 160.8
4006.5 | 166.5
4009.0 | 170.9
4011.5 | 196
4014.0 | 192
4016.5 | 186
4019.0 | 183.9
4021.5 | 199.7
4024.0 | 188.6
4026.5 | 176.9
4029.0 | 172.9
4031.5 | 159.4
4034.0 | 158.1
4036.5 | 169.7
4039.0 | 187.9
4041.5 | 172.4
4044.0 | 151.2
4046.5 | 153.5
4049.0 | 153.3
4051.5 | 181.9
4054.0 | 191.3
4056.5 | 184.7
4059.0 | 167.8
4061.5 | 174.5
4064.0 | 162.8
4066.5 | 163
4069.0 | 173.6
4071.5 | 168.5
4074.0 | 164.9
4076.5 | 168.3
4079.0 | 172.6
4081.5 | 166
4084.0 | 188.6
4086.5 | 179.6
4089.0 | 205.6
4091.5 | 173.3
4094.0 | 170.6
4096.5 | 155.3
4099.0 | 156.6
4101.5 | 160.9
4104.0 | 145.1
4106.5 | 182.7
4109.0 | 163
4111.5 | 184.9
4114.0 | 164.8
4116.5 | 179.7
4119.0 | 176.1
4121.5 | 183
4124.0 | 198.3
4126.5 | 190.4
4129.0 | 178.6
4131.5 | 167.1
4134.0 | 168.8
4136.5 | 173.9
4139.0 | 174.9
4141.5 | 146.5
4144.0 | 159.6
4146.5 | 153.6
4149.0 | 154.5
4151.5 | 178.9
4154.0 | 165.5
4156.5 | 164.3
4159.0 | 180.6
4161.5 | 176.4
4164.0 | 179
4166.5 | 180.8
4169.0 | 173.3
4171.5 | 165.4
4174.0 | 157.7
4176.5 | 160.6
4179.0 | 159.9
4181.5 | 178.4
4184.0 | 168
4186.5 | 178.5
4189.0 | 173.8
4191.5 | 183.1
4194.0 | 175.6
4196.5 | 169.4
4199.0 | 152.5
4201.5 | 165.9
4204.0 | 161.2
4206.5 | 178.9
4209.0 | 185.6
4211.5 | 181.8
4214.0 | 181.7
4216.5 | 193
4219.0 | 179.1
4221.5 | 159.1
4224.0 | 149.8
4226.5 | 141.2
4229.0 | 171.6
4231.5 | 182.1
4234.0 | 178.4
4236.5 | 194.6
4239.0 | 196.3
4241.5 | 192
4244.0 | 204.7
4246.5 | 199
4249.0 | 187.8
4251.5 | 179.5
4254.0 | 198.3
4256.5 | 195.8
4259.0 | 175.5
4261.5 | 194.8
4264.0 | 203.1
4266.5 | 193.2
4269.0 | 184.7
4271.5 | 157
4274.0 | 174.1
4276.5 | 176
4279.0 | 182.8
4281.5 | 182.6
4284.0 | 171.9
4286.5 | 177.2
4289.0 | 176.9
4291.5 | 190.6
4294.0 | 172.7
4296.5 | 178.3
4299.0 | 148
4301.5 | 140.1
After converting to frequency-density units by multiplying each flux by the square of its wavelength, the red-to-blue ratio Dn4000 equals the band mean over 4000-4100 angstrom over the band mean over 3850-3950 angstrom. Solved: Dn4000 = 1.97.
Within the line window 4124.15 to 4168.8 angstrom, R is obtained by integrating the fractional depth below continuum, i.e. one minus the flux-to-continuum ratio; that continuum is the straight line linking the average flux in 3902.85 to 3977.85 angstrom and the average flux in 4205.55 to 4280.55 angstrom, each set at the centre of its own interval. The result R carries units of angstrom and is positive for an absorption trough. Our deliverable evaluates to -4.9 angstrom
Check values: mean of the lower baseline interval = 94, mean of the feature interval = 171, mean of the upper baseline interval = 182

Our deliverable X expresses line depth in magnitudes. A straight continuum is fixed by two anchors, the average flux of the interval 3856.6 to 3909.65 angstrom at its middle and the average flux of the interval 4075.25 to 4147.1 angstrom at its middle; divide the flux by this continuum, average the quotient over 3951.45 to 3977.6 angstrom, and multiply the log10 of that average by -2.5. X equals 0.38 mag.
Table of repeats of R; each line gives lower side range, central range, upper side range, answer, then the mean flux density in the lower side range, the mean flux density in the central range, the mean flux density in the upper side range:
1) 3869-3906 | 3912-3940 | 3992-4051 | 7.0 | 97.4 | 87.9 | 173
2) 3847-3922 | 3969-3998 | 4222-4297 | -1.9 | 99.7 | 130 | 182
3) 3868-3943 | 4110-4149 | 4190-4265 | -4.6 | 95.8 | 173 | 180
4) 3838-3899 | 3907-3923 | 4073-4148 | -3.7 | 88.1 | 128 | 172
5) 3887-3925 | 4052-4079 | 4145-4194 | -4.2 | 117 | 172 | 170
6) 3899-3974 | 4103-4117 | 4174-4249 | -2.3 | 94.2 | 170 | 176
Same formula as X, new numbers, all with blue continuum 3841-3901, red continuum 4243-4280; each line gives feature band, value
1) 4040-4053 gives -0.220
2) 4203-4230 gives 0.028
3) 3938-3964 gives 0.103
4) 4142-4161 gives -0.035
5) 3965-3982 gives 0.343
